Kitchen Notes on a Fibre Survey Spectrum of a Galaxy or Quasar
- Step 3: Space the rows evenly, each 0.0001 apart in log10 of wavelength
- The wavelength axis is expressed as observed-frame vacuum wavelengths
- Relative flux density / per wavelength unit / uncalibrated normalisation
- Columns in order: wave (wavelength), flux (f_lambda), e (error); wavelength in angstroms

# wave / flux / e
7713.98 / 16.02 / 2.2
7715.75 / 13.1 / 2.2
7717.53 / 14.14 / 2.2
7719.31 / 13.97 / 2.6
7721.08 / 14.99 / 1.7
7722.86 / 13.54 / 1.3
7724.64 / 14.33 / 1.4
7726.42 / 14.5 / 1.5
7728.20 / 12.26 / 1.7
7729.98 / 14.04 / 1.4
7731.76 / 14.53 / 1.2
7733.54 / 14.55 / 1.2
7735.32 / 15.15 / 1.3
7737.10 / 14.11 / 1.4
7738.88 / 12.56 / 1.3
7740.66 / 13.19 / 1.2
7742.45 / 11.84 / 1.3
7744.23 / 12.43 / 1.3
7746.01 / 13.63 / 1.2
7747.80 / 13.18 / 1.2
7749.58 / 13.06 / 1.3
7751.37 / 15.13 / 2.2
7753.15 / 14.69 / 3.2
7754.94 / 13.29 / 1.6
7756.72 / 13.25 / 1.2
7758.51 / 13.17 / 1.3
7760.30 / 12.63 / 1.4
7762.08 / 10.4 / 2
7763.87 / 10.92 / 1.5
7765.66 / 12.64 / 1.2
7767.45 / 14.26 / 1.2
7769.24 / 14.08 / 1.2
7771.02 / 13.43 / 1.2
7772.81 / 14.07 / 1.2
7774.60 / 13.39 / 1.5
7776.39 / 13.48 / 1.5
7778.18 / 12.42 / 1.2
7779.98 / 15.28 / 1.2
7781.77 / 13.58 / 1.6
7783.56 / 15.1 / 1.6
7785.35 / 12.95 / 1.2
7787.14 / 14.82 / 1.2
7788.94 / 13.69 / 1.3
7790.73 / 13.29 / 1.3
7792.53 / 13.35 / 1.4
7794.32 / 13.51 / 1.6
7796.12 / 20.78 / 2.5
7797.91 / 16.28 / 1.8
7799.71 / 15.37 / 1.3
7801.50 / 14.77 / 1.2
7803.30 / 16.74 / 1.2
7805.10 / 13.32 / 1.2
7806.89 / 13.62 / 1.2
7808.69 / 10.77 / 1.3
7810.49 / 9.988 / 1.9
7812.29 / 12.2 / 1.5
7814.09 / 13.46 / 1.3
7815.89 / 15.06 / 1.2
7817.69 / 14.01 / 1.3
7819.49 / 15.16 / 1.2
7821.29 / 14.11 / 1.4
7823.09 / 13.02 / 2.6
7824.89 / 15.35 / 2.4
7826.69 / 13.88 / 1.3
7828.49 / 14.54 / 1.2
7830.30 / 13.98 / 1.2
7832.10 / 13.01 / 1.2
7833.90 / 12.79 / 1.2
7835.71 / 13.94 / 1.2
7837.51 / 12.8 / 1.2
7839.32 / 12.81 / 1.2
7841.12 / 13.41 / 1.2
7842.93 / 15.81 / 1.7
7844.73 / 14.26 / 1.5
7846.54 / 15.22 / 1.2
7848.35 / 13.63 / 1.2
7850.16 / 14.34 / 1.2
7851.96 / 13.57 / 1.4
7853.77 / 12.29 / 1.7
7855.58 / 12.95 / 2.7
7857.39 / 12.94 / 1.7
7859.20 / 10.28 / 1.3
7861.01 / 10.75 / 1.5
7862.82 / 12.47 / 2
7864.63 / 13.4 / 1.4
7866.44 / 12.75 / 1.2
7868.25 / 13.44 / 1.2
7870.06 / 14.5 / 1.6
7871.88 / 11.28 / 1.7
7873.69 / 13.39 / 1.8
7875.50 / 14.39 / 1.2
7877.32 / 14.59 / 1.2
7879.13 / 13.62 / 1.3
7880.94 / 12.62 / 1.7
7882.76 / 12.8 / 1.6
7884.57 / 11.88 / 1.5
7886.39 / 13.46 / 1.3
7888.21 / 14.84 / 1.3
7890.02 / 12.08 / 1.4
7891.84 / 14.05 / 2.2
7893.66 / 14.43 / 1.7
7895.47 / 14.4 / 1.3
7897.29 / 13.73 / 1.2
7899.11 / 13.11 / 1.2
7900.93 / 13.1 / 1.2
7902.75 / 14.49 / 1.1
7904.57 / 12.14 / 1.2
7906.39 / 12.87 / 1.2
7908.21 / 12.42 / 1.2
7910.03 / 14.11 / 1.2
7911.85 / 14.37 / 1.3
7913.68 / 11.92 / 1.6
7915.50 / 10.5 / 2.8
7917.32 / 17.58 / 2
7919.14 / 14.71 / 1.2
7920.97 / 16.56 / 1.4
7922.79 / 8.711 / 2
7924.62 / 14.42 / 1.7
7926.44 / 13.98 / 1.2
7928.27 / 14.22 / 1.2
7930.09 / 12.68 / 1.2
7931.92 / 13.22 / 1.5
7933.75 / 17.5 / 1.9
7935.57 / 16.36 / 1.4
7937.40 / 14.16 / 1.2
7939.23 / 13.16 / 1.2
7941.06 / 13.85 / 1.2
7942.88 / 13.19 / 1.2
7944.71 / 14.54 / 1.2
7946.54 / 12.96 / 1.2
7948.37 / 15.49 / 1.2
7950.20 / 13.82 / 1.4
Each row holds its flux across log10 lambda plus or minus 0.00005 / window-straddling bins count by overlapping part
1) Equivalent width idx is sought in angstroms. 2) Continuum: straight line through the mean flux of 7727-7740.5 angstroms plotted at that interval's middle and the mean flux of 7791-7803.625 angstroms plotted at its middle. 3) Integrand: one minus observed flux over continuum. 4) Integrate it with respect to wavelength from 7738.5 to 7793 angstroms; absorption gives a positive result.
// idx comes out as 5.3 angstroms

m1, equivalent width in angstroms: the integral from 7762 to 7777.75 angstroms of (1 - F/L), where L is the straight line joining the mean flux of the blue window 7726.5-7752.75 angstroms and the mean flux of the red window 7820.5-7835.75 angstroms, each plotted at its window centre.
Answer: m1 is 0.69 angstroms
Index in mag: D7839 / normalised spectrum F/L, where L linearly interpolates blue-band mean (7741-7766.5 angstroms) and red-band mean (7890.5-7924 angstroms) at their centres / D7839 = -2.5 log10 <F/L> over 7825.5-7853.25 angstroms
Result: -0.05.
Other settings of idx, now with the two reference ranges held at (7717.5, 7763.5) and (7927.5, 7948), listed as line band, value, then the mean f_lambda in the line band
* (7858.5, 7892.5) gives 2.4 angstroms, 13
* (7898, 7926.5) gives 1.4 angstroms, 13.4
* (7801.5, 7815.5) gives 0.7 angstroms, 13.1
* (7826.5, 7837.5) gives 0.2 angstroms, 13.6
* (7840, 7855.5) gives -0.1 angstroms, 14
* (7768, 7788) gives -0.3 angstroms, 13.9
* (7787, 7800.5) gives -1.4 angstroms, 15.1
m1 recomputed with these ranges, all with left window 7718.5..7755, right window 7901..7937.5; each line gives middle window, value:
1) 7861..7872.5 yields 0.8 angstroms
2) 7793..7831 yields -1.3 angstroms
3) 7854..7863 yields 1.3 angstroms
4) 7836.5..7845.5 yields 0.0 angstroms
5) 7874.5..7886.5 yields 0.4 angstroms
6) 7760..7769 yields 1.0 angstroms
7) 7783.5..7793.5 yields 0.0 angstroms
